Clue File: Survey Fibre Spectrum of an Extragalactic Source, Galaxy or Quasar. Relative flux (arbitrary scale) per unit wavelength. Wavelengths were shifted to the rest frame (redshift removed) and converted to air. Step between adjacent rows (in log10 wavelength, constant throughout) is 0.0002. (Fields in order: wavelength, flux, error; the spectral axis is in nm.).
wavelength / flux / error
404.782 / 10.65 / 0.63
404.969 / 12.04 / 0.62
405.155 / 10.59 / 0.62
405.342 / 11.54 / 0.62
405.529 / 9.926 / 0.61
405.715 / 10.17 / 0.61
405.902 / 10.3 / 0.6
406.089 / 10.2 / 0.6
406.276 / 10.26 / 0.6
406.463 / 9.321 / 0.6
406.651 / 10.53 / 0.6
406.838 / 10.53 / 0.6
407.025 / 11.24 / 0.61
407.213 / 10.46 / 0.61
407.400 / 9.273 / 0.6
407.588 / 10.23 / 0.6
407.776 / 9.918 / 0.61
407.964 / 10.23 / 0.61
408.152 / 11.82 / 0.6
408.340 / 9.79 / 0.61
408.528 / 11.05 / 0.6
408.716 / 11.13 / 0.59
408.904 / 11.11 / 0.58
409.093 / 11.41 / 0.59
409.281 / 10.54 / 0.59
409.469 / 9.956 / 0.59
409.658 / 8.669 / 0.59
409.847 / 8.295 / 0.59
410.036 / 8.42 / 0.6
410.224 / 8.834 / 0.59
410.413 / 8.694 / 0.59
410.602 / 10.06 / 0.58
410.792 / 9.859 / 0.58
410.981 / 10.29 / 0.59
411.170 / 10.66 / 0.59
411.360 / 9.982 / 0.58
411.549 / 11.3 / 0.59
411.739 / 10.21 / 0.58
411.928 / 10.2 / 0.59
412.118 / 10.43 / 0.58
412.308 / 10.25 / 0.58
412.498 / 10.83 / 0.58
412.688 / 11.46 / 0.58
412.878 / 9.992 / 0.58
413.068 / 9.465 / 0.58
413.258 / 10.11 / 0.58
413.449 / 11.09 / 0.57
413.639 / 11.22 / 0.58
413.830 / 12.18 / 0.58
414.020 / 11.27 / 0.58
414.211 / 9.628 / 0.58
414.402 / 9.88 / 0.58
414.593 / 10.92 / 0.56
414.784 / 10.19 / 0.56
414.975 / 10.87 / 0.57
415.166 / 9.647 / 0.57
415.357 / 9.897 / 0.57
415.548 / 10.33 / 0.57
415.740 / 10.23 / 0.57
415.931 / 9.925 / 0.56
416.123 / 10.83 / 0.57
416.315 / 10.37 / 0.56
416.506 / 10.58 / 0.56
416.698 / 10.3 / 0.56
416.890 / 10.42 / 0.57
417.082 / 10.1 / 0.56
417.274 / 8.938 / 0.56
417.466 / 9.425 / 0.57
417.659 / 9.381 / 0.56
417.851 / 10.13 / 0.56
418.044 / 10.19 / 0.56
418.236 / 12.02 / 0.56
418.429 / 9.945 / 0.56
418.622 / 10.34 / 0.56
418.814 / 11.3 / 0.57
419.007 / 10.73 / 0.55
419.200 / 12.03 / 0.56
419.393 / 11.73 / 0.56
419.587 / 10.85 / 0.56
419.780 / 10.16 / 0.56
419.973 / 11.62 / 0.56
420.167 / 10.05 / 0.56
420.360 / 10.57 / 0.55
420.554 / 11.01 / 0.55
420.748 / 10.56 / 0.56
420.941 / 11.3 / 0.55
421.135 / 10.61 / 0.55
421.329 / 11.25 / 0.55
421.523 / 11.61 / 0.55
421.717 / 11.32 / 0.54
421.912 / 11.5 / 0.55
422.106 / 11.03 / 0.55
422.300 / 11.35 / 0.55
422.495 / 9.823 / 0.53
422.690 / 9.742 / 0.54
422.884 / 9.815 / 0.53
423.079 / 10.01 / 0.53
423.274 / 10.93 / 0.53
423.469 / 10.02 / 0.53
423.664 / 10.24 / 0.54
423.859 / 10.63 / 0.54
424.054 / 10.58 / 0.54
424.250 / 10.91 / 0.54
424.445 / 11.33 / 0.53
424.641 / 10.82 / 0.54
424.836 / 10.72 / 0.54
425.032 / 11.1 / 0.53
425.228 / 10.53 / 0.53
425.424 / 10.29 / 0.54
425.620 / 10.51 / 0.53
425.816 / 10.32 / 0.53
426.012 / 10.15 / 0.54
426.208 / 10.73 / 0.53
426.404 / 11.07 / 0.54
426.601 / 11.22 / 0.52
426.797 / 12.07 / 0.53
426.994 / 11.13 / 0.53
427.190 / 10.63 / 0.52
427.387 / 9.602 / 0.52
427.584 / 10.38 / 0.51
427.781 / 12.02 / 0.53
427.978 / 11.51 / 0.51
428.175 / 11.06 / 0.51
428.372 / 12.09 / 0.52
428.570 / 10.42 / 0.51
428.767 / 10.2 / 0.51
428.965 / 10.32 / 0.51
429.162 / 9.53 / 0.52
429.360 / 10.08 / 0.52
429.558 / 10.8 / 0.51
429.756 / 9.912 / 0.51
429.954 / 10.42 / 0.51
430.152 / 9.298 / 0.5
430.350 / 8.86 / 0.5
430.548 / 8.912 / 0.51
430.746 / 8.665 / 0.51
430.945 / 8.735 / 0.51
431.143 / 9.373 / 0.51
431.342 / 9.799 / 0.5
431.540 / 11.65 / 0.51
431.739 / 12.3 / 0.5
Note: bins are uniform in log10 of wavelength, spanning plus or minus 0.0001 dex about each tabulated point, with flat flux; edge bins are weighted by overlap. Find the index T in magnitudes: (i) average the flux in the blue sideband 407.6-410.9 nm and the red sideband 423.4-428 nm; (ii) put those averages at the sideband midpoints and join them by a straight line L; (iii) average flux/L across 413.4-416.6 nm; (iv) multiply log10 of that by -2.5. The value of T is -0.03 mag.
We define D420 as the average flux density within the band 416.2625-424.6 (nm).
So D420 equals 10.6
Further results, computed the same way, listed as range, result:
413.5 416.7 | 10.5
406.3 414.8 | 10.3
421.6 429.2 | 10.7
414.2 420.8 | 10.4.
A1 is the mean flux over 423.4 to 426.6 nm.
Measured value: 10.6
